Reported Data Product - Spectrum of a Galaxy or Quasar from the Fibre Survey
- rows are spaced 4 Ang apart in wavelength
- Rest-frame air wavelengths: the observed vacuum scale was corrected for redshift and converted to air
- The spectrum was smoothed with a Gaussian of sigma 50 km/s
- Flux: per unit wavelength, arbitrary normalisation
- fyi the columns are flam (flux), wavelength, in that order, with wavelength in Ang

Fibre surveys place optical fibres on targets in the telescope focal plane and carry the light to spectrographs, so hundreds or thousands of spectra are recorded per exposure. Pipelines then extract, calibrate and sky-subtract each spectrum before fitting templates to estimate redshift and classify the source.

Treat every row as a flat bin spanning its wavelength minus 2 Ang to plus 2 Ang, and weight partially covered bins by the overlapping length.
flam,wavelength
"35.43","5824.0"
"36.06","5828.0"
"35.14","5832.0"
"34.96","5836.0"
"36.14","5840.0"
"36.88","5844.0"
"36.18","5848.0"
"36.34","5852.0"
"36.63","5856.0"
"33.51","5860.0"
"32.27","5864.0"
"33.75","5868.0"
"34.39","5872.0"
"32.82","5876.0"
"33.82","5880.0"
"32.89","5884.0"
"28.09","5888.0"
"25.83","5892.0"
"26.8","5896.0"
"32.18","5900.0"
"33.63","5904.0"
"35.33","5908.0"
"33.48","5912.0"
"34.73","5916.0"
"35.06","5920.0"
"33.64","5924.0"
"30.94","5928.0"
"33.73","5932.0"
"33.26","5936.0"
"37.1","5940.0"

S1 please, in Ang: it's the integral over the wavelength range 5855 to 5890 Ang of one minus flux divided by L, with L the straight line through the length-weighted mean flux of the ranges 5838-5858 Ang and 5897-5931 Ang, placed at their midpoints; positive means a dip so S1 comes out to 2.3 Ang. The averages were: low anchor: 36.4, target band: 33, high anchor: 33.4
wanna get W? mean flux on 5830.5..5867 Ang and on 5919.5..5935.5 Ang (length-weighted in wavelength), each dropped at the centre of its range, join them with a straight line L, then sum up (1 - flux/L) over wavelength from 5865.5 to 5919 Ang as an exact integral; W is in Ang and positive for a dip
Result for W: 3.0 Ang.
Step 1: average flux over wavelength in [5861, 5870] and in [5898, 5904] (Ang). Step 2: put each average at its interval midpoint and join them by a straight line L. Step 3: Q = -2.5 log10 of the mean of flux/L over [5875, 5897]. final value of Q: 0.10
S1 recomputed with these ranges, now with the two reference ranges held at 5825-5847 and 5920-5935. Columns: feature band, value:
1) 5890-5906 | 2.1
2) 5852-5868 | 0.3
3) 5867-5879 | 0.4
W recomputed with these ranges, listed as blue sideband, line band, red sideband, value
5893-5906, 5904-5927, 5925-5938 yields -1.9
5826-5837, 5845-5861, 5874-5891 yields -1.0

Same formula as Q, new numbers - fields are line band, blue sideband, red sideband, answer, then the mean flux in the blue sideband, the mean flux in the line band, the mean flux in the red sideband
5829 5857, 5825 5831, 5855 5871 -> -0.03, 35.8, 36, 33.9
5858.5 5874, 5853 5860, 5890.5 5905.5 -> 0.02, 35.7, 33.5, 29.6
